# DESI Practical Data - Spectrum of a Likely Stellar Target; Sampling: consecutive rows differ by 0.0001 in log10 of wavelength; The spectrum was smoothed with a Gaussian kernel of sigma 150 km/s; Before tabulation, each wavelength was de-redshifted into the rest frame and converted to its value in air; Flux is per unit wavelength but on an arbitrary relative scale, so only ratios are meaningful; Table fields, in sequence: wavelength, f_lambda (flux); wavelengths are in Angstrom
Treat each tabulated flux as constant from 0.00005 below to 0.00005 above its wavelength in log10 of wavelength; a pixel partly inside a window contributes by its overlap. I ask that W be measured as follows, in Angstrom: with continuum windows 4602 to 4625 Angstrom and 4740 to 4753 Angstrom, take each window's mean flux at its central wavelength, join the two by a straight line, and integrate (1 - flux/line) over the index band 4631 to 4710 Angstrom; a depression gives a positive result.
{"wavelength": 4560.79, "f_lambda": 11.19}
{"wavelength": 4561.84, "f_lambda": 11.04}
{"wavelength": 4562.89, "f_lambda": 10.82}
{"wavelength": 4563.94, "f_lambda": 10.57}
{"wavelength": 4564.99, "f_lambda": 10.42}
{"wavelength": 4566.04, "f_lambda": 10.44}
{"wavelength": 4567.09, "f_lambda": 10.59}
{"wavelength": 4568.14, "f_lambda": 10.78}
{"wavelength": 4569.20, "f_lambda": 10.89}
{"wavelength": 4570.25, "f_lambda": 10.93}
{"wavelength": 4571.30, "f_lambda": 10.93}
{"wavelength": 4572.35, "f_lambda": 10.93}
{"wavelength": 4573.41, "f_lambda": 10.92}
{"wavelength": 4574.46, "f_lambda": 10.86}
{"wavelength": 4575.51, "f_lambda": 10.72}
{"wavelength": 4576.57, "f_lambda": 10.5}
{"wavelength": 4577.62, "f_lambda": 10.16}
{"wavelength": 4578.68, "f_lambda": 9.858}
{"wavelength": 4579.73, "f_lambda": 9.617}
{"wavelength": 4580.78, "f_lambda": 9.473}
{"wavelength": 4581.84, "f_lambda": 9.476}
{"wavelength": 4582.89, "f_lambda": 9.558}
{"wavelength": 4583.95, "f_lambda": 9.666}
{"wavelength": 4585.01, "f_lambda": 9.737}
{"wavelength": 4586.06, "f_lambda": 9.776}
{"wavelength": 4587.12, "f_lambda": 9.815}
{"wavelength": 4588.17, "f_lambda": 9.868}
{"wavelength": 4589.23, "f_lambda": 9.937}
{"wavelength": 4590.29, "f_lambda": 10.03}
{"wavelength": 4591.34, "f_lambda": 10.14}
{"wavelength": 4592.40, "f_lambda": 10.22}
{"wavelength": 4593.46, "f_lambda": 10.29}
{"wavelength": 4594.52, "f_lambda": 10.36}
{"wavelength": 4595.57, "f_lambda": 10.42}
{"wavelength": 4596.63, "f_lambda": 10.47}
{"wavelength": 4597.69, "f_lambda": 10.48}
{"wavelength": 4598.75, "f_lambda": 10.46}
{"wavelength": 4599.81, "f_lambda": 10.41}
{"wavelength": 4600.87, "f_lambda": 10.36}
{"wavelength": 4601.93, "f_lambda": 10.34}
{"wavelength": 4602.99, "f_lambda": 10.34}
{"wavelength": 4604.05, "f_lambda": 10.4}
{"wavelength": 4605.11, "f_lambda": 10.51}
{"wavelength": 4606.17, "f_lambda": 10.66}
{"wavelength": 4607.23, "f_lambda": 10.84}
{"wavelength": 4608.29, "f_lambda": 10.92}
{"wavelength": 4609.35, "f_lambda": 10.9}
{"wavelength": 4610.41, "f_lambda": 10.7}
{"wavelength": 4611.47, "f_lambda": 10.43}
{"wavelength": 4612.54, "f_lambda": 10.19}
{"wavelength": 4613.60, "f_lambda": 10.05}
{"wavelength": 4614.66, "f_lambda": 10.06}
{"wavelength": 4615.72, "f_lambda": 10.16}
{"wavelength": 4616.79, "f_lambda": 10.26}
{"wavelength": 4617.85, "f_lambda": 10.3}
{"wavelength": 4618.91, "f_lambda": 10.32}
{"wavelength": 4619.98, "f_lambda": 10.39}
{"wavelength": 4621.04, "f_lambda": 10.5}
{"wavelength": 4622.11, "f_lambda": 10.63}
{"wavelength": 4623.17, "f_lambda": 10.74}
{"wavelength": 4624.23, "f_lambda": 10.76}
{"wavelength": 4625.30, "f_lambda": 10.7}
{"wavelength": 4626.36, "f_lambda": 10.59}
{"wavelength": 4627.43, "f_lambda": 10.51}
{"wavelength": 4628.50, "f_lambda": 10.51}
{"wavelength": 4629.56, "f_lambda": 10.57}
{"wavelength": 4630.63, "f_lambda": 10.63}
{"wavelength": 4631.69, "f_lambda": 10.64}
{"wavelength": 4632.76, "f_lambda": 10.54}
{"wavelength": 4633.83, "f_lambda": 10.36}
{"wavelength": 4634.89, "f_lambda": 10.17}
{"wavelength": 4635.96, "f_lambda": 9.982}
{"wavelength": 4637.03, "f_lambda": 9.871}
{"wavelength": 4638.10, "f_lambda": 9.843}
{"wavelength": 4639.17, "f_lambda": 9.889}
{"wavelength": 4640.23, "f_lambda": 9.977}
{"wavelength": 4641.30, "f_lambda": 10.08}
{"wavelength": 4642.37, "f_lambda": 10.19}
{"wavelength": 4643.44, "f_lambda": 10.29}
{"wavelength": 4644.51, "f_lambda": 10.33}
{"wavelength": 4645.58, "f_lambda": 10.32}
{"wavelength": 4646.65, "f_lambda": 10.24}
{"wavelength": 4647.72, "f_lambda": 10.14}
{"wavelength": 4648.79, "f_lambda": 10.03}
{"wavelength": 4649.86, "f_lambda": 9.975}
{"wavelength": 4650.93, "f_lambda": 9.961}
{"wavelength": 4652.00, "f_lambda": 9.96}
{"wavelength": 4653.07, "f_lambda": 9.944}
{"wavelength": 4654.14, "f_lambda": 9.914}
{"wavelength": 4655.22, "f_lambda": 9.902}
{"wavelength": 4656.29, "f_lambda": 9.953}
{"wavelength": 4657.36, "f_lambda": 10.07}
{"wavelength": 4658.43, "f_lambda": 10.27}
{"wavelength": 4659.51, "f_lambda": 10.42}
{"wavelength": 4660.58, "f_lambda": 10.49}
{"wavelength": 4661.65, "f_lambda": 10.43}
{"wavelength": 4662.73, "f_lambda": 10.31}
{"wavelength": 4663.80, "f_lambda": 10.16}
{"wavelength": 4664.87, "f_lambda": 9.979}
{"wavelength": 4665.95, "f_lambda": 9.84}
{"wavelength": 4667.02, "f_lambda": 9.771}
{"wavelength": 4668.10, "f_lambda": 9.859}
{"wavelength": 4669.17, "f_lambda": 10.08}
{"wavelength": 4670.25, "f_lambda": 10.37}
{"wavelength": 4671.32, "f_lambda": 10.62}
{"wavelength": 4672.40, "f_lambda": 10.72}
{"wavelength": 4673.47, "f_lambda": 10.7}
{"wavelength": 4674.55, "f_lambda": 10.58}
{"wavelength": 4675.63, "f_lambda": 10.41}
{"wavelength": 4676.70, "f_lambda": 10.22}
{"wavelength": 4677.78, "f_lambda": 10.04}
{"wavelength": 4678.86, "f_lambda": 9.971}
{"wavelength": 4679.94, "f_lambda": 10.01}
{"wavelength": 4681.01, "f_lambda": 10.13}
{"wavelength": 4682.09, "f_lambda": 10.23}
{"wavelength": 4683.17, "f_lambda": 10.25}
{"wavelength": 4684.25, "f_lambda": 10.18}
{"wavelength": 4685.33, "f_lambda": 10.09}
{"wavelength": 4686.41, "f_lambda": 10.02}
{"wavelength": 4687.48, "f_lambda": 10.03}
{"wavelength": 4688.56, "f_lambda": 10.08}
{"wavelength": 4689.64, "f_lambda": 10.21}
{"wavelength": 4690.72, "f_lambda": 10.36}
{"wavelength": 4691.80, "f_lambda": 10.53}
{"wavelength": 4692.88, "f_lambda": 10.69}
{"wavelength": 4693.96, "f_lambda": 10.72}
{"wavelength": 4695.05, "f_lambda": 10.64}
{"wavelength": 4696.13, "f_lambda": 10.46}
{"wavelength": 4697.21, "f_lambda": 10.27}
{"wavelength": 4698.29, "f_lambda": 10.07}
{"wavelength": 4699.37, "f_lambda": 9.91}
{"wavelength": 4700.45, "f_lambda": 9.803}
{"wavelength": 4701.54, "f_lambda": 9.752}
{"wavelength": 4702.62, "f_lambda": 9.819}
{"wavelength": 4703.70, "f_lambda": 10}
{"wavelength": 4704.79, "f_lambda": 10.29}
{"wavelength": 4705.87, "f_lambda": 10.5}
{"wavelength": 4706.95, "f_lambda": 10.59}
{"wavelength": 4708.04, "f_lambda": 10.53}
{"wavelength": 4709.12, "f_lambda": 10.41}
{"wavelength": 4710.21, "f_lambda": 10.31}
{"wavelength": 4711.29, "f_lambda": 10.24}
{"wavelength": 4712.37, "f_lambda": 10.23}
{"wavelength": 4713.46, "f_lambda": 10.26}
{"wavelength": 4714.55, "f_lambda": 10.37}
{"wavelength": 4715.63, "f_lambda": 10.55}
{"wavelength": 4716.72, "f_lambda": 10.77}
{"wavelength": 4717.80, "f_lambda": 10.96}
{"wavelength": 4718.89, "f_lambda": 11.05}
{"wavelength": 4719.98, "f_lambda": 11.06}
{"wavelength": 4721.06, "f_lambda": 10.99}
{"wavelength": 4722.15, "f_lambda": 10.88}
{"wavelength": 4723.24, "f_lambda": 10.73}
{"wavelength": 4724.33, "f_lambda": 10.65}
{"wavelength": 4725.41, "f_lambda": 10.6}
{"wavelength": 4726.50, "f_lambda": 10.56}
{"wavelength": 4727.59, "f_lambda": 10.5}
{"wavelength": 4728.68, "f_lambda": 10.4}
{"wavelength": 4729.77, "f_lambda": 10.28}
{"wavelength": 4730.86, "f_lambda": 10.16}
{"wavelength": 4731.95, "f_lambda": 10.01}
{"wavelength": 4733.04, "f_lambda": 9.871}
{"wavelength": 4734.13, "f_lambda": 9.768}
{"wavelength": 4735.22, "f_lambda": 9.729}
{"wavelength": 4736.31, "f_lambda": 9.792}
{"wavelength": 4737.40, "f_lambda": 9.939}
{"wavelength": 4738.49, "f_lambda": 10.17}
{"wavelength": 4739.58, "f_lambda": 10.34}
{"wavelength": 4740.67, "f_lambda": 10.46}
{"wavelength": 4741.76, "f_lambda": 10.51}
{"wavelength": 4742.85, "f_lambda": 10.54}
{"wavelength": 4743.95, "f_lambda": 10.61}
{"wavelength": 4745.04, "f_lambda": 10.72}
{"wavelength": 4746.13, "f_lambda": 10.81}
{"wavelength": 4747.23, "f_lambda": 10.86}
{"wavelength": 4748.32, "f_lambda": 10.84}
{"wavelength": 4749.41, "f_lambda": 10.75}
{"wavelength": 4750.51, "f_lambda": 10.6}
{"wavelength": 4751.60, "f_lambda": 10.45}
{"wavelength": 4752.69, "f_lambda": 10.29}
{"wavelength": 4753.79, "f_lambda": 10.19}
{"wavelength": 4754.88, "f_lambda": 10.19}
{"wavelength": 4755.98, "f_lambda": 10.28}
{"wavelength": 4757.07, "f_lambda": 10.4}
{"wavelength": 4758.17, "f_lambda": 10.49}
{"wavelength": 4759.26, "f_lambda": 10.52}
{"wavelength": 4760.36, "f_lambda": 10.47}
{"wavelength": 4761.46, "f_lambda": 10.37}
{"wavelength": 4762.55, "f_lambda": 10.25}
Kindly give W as 2.6 Angstrom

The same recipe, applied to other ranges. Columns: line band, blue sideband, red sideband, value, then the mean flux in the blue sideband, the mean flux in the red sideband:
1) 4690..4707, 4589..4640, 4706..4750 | 0.3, 10.4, 10.5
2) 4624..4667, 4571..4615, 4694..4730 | 0.6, 10.3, 10.4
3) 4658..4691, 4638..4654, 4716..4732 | 0.2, 10.1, 10.7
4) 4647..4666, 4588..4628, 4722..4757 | 0.5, 10.4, 10.4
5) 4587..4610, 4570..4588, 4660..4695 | -0.5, 10.2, 10.3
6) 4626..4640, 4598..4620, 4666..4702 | 0.1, 10.4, 10.2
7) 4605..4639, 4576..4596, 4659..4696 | -1.2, 9.94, 10.3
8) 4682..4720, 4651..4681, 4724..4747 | -0.3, 10.2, 10.3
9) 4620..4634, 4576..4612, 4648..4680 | -0.5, 10.2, 10.2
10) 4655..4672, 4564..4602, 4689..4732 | 0.3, 10.3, 10.4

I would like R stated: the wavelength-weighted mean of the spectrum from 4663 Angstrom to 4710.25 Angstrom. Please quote 10.2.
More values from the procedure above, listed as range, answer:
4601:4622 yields 10.4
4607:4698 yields 10.3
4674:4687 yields 10.2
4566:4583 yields 10.4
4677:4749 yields 10.4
